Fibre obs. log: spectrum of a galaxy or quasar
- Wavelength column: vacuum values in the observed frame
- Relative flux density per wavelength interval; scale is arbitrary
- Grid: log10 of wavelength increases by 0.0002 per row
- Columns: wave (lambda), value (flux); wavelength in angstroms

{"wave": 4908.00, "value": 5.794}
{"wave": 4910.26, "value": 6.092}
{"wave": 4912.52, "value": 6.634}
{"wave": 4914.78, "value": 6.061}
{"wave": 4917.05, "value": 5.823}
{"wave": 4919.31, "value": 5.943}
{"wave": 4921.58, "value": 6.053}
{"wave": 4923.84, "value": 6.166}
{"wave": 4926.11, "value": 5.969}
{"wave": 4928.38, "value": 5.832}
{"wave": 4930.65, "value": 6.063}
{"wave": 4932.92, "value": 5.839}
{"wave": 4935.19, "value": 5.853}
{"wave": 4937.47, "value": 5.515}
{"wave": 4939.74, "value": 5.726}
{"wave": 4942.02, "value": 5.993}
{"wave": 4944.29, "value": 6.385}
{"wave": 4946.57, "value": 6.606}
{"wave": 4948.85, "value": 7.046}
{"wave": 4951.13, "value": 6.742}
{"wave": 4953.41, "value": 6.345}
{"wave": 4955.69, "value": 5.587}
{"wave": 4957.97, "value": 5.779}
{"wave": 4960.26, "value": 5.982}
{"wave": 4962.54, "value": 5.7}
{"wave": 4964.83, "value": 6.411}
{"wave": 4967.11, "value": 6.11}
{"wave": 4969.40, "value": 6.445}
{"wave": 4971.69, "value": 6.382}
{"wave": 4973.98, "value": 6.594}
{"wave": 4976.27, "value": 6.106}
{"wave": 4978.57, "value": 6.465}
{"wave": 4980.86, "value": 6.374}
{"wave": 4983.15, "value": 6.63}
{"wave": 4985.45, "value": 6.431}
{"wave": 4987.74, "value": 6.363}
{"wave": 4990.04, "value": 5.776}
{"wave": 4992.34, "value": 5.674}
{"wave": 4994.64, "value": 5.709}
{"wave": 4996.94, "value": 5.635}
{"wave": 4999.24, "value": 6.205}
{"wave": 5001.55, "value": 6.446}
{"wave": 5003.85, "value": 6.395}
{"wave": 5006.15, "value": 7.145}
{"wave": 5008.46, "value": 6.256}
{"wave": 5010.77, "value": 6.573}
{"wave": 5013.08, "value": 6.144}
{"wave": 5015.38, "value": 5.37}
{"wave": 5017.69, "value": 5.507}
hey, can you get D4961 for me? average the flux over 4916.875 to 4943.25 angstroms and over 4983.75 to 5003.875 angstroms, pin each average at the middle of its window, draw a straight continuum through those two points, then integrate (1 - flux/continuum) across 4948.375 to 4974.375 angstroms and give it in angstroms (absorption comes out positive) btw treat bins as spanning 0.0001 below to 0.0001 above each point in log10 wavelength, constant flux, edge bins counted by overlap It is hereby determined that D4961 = -1.1 angstroms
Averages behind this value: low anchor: 5.9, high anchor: 6.07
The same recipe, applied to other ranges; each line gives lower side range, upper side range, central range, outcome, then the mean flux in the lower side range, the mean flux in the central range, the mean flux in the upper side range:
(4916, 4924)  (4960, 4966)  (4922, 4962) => -0.4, 5.98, 6.08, 6.05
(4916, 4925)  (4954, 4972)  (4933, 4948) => 0.0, 6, 6.02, 6.04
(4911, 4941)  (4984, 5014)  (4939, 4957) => -0.8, 5.96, 6.31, 6.22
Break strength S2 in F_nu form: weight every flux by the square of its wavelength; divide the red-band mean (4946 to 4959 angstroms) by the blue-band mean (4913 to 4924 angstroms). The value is 1.07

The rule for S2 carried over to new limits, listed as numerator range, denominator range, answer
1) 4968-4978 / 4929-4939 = 1.11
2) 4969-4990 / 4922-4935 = 1.09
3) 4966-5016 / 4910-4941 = 1.08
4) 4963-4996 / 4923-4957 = 1.04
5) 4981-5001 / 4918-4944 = 1.05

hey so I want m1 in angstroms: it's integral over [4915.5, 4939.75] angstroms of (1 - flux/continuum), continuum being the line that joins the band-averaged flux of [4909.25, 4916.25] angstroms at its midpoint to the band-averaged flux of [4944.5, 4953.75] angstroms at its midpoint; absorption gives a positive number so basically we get 2.0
